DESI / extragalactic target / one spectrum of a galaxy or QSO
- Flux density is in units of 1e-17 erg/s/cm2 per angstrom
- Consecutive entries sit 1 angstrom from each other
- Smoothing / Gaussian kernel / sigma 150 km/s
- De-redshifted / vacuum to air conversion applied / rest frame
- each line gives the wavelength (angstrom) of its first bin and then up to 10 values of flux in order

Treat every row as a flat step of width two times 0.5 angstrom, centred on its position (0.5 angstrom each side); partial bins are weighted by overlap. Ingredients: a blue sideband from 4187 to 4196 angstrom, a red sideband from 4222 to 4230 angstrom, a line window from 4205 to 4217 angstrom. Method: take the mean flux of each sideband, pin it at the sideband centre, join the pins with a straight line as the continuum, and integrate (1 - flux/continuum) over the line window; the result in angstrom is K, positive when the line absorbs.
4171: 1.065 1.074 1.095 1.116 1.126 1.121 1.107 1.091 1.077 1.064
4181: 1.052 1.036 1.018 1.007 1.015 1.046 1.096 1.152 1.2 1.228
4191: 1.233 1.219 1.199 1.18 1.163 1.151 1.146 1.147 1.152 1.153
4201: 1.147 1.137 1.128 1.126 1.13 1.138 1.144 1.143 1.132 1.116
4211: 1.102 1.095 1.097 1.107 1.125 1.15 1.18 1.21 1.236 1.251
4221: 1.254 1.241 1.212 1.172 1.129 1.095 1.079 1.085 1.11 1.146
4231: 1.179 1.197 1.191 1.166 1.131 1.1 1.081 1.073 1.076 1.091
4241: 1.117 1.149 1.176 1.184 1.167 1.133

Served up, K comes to 0.34 angstrom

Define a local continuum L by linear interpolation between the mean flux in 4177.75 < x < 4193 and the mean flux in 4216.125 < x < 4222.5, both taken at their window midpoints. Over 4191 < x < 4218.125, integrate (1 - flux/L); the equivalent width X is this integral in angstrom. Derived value 0.6 angstrom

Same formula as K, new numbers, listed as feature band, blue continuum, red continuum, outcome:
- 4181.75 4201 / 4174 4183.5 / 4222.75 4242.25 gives -0.8 angstrom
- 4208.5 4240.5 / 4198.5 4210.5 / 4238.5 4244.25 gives -0.3 angstrom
